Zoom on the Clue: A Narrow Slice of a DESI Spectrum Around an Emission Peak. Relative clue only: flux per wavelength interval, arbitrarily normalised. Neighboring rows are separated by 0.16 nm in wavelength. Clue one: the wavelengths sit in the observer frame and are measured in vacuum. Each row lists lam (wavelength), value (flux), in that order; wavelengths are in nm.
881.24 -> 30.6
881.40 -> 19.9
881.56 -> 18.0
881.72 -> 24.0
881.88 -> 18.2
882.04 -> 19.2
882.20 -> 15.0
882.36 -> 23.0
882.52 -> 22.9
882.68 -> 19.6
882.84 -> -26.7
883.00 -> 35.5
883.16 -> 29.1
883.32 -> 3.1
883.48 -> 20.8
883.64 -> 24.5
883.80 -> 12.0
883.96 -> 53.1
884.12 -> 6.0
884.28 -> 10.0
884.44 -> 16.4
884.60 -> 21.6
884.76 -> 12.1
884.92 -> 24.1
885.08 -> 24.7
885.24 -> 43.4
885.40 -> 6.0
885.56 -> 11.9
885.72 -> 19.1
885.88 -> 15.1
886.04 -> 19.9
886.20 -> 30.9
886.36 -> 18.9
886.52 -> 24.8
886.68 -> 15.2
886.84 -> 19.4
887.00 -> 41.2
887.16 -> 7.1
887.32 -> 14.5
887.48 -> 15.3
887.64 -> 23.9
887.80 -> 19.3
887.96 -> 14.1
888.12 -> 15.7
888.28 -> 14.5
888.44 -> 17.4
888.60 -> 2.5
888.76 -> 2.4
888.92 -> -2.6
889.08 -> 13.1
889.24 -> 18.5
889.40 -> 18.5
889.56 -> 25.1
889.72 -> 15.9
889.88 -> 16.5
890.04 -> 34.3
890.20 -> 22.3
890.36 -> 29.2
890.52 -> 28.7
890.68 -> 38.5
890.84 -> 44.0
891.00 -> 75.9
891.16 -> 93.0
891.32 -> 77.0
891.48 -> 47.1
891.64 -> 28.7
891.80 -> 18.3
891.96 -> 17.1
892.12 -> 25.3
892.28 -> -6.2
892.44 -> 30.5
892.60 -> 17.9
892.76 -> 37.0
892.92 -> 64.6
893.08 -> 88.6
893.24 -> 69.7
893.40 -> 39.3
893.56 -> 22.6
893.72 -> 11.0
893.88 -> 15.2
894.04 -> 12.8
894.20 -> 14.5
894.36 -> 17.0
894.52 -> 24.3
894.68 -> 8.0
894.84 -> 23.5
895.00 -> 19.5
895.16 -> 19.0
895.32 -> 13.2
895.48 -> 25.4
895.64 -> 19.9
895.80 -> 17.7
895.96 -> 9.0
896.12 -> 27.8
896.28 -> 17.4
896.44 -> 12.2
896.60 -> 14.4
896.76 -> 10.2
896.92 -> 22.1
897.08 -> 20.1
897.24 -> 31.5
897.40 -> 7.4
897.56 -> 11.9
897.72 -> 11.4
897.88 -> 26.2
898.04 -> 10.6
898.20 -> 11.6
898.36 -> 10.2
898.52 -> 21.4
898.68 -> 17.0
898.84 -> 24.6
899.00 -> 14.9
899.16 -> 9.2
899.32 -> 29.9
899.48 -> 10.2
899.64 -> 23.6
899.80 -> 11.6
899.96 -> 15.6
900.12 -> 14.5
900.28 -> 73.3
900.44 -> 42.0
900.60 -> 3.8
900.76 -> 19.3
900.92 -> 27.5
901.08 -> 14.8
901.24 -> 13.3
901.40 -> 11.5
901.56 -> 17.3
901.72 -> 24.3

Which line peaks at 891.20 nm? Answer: [S II] 6716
